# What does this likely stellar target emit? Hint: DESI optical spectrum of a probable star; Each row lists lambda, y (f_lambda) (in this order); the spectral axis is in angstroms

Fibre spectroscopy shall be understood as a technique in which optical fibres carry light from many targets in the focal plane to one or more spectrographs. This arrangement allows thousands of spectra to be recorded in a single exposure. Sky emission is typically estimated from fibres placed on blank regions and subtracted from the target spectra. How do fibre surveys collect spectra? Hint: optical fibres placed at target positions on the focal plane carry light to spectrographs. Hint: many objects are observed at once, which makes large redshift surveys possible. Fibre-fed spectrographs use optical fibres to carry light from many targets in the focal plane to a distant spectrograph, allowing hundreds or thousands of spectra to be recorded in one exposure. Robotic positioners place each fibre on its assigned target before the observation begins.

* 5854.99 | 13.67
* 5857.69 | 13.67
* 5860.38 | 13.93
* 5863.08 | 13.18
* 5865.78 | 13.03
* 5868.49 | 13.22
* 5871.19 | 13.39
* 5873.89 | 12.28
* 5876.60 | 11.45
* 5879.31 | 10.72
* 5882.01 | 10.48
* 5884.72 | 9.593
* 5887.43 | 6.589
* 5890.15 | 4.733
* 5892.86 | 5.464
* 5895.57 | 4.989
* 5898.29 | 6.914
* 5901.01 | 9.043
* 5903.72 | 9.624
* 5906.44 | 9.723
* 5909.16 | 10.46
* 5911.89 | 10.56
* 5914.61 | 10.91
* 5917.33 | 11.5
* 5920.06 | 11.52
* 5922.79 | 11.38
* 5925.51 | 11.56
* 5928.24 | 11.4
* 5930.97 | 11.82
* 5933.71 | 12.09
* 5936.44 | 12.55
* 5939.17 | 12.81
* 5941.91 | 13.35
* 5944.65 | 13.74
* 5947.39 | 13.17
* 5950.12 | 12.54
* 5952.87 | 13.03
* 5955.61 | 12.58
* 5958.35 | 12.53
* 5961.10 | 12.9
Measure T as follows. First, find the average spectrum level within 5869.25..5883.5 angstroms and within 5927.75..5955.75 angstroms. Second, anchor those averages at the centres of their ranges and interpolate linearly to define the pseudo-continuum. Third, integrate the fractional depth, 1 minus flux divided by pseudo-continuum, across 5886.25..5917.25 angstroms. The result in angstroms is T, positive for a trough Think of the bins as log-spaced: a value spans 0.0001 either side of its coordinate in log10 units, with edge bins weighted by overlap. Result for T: 9.9 angstroms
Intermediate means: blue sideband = 11.7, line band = 8.24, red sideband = 12.7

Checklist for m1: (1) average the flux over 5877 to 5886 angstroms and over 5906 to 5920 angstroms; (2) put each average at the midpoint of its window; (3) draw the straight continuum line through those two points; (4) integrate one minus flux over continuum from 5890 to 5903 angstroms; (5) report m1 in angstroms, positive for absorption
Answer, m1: 5.0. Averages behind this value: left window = 10.4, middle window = 6.54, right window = 10.8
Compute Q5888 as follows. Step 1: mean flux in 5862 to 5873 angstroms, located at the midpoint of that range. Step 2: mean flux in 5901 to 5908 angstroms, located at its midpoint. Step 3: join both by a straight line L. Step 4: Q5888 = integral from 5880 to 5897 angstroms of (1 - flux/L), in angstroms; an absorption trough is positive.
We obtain 6.25 angstroms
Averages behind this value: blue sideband 13.2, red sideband 9.58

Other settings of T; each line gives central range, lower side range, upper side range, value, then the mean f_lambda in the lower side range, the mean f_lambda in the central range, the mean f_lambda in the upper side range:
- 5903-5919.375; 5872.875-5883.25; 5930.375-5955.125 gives 2.03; 11.2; 10.5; 12.8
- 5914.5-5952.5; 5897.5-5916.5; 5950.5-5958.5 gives -2.78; 9.74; 12.2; 12.7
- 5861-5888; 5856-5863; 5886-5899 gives -4.33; 13.7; 11.6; 5.7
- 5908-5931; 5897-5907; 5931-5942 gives -1.21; 8.77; 11.2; 12.5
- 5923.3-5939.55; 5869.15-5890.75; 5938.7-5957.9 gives 0.48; 10.2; 12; 13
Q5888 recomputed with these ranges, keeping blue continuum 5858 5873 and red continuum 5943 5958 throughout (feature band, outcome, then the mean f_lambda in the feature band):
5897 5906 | 3.1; 8.67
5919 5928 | 1.1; 11.5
